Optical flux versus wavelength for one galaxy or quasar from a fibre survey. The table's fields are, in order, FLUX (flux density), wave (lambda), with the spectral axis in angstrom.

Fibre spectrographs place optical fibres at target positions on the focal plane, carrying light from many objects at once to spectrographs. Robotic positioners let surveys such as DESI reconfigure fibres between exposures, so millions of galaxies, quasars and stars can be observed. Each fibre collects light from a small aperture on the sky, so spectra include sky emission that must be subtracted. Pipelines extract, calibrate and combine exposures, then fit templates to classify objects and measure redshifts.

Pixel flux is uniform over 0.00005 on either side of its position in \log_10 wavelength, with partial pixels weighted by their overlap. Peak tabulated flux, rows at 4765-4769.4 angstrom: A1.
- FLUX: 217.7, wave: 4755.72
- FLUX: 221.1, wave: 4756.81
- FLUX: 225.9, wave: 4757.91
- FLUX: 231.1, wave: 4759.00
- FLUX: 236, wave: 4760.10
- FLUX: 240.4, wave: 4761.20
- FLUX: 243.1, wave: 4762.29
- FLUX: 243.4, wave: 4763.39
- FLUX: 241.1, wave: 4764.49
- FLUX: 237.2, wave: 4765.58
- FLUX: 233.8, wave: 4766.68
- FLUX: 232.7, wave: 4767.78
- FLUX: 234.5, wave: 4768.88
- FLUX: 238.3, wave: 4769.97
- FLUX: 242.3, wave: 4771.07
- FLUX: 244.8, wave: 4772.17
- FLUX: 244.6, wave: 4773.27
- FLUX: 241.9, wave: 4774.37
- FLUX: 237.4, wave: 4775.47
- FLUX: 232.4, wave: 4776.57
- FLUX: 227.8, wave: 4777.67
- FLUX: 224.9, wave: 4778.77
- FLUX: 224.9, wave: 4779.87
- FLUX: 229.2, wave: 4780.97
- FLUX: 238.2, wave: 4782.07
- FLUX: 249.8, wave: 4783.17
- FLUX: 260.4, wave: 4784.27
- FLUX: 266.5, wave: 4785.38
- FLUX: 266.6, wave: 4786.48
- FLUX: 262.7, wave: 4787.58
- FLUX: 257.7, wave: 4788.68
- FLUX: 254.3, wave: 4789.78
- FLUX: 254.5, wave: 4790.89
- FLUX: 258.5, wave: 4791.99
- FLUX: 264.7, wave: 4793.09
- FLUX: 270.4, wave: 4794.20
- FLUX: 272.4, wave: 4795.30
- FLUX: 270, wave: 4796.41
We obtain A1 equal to 237.2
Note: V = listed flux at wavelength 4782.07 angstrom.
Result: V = 238.2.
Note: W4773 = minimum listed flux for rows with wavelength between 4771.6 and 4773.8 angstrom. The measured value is 244.6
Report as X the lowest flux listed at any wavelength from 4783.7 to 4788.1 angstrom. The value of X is 260.4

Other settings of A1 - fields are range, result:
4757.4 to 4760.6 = 236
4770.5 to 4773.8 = 244.8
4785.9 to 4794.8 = 270.4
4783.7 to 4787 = 266.6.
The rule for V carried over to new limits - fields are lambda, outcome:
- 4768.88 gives 234.5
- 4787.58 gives 262.7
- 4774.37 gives 241.9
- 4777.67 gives 227.8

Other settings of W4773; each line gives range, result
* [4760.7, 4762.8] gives 240.4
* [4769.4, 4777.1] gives 232.4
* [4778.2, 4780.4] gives 224.9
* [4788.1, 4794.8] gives 254.3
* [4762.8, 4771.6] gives 232.7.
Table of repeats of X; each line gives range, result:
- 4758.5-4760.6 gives 231.1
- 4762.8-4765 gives 241.1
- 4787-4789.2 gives 257.7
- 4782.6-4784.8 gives 249.8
